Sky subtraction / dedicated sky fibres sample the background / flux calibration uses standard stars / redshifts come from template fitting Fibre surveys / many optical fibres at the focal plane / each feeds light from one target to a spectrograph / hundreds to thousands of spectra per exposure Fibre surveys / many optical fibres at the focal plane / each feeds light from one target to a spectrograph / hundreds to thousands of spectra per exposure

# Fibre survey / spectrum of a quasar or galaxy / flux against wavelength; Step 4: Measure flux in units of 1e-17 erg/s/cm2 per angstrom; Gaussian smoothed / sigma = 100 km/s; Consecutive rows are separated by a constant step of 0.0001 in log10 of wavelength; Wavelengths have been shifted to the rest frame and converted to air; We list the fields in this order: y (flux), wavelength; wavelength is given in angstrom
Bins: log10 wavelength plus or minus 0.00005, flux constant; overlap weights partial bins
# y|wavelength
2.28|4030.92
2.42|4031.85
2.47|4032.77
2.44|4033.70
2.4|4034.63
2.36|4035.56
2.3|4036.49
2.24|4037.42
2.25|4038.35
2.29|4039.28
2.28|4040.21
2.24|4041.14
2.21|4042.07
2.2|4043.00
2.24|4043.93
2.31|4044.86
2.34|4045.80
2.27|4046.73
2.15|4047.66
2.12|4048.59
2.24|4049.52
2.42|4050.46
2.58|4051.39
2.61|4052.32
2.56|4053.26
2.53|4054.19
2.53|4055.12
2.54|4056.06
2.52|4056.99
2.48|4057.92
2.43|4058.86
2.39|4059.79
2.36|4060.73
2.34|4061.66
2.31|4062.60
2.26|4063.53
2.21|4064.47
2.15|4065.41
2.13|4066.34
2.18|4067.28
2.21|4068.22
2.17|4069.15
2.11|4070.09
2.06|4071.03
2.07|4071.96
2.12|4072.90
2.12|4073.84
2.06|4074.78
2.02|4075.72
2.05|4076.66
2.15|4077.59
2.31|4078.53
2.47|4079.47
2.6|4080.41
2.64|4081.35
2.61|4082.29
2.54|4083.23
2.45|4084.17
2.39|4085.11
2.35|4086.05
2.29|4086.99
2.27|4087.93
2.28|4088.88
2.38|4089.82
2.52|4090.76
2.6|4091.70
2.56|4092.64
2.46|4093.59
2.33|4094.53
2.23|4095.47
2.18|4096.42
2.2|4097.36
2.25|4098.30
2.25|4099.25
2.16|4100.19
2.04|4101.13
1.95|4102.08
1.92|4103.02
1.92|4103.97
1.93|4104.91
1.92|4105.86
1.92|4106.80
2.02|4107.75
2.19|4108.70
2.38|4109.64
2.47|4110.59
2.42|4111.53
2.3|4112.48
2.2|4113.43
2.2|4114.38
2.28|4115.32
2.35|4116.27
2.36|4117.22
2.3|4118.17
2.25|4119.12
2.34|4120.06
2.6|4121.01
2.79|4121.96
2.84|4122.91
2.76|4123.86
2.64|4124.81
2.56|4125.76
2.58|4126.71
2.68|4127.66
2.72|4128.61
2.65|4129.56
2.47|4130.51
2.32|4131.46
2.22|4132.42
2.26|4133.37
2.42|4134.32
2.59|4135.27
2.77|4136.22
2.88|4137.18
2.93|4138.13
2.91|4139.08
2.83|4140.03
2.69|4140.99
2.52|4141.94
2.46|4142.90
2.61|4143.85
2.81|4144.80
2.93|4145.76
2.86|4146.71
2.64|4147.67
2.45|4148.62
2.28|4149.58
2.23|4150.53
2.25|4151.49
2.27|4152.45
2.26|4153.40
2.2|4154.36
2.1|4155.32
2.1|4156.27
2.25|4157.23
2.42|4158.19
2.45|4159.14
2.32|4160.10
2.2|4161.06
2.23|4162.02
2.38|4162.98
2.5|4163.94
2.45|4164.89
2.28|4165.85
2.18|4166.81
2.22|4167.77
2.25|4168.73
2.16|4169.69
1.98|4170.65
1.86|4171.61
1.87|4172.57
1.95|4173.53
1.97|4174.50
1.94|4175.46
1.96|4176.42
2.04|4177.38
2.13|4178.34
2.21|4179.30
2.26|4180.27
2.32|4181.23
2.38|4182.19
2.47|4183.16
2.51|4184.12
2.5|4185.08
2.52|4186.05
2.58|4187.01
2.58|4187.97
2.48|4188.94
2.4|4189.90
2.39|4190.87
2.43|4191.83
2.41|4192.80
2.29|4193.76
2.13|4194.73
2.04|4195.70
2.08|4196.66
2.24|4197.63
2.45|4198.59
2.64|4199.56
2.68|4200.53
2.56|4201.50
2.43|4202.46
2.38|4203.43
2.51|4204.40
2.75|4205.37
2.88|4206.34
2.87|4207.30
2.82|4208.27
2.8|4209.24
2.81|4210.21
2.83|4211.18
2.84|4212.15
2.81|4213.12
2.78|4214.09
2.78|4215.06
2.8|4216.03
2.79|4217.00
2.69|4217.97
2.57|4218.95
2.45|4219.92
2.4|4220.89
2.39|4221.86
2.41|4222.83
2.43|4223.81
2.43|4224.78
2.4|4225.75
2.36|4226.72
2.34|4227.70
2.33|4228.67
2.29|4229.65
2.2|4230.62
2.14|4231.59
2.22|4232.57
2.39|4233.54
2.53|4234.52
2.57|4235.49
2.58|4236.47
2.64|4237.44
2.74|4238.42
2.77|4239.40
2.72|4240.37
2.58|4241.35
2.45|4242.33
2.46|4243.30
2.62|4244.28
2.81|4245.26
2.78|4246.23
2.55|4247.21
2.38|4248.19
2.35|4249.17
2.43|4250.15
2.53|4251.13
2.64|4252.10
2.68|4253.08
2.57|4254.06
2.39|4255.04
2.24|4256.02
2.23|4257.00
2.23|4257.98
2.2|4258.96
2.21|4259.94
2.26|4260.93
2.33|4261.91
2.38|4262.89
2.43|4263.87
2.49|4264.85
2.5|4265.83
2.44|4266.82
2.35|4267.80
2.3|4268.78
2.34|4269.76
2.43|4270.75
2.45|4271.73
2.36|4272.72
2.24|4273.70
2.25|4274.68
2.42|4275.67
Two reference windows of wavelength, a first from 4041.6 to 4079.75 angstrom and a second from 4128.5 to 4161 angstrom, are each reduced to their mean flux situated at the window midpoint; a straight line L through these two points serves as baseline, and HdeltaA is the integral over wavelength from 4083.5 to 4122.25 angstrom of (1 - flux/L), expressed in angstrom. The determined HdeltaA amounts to 1.88 angstrom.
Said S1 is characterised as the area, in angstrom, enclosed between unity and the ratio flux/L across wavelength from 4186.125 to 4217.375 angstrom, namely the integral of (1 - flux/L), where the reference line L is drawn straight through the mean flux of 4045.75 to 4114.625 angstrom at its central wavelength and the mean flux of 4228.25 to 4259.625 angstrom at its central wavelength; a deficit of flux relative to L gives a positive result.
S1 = -1.85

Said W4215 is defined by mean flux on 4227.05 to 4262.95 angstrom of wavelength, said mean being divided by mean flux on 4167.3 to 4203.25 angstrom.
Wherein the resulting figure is 1.08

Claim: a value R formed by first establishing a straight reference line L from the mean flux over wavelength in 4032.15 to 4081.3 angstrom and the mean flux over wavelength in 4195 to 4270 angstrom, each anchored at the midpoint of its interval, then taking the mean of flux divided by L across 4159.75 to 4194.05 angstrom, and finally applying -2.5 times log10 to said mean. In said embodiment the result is 0.079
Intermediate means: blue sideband 2.3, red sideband 2.5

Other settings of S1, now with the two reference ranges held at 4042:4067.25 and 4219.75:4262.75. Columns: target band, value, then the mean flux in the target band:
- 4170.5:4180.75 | 1.7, 2.02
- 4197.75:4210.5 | -1.2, 2.65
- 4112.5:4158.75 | -2.1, 2.5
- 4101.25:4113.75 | 1.4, 2.11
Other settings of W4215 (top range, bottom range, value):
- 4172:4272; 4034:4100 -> 1.06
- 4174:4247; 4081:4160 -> 1.03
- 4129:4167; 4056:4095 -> 1.06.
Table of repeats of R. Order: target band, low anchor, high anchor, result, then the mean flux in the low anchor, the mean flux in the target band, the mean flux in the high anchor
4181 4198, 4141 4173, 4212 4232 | 0.02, 2.34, 2.38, 2.5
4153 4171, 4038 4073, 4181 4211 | 0.09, 2.3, 2.26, 2.5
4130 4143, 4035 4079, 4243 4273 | -0.11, 2.28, 2.59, 2.43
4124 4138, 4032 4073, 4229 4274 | -0.09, 2.31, 2.57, 2.44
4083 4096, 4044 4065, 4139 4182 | -0.02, 2.38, 2.4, 2.31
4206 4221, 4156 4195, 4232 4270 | -0.16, 2.27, 2.75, 2.47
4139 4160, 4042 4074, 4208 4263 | -0.03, 2.3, 2.47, 2.51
